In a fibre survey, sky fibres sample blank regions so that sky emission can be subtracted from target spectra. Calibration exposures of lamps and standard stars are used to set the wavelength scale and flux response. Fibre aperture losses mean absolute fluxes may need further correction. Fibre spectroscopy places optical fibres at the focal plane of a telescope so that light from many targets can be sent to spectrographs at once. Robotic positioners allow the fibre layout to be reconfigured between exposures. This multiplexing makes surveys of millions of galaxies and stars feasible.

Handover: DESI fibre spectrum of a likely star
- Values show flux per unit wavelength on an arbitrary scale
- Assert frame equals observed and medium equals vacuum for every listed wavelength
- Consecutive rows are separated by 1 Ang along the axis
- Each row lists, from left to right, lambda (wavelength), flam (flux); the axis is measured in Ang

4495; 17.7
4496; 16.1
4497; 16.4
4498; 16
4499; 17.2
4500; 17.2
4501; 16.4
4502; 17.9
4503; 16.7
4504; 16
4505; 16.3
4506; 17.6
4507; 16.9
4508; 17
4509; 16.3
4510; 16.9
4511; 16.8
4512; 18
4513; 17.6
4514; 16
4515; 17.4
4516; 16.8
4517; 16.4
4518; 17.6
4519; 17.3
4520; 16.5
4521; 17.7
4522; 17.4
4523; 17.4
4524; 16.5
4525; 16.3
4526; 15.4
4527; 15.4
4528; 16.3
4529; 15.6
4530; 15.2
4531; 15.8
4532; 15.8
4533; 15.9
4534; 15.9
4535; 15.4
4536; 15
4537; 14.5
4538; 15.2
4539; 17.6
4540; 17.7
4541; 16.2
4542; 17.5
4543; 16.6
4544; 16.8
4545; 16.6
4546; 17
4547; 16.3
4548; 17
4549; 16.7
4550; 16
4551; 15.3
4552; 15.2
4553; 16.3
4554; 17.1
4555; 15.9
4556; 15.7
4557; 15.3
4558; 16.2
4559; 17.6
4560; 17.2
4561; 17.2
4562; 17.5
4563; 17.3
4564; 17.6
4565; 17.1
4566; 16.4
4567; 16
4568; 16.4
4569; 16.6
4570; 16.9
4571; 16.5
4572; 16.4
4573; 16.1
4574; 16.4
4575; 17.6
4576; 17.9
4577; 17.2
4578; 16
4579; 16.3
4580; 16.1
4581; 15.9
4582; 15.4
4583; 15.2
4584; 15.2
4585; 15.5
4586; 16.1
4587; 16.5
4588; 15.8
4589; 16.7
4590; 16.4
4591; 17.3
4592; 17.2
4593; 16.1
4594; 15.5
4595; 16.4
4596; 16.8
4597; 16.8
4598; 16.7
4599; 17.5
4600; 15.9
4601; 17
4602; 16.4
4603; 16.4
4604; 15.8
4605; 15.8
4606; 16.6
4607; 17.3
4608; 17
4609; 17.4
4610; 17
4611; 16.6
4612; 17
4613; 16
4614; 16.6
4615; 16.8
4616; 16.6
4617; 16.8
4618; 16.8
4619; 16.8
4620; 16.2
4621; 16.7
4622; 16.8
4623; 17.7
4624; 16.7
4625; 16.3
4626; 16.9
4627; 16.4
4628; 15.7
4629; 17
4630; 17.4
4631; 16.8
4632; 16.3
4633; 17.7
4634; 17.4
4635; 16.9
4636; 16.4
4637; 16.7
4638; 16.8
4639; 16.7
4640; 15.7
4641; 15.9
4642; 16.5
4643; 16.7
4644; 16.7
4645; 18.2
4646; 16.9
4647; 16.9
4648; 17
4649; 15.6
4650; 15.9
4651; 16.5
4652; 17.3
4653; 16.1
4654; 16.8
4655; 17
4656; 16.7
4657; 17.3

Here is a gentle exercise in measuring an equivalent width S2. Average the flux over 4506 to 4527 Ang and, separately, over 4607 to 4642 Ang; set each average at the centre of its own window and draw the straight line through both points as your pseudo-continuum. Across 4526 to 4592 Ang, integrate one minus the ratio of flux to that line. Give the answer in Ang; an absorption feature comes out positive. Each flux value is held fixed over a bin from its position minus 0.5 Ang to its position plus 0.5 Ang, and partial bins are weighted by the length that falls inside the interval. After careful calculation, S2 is 2.0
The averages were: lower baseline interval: 16.9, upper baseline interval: 16.7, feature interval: 16.3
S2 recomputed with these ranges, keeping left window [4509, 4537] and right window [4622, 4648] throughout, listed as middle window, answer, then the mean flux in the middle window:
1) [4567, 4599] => 0.4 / 16.4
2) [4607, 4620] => -0.1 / 16.8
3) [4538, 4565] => -0.2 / 16.7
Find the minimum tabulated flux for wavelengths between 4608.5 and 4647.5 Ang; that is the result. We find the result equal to 15.7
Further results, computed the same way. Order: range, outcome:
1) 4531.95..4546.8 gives 14.5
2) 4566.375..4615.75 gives 15.2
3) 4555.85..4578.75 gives 15.3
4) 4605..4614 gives 15.8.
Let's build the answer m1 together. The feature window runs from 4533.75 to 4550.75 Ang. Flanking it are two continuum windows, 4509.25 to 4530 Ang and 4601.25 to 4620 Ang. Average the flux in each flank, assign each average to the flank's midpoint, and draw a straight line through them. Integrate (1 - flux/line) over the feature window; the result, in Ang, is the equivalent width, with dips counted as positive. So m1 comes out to 0.4 Ang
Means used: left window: 16.7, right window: 16.6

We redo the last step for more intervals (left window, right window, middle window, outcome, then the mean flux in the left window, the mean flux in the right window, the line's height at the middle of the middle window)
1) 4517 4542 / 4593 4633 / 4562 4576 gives -0.3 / 16.3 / 16.7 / 16.4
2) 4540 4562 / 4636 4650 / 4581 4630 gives 0.2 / 16.5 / 16.6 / 16.6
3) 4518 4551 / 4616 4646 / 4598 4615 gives 0.0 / 16.3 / 16.7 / 16.6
